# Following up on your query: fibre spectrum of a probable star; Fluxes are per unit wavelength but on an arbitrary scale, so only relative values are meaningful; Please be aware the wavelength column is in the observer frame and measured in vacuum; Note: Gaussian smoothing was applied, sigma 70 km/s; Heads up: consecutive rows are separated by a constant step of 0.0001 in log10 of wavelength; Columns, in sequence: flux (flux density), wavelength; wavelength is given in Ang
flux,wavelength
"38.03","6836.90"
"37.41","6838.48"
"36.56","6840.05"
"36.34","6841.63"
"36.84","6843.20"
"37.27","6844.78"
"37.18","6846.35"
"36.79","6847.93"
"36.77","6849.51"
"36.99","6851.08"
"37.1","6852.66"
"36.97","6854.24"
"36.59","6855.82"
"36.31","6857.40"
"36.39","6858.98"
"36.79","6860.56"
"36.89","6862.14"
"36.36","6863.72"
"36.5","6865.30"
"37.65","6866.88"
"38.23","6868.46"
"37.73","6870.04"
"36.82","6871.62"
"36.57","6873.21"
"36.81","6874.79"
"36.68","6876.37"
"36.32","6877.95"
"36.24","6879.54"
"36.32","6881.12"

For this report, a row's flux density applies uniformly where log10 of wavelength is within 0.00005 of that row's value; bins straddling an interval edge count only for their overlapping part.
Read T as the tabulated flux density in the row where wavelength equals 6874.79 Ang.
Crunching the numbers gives 36.81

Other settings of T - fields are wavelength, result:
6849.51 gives 36.77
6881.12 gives 36.32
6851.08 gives 36.99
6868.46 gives 38.23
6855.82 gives 36.59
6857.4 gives 36.31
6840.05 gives 36.56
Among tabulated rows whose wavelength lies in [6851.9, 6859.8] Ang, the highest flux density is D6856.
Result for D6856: 37.1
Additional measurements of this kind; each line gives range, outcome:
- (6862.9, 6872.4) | 38.23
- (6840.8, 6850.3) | 37.27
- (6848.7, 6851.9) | 36.99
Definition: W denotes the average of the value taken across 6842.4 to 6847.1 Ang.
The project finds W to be 37.2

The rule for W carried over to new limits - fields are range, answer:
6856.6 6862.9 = 36.6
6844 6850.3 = 37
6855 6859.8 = 36.4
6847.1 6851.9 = 36.8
